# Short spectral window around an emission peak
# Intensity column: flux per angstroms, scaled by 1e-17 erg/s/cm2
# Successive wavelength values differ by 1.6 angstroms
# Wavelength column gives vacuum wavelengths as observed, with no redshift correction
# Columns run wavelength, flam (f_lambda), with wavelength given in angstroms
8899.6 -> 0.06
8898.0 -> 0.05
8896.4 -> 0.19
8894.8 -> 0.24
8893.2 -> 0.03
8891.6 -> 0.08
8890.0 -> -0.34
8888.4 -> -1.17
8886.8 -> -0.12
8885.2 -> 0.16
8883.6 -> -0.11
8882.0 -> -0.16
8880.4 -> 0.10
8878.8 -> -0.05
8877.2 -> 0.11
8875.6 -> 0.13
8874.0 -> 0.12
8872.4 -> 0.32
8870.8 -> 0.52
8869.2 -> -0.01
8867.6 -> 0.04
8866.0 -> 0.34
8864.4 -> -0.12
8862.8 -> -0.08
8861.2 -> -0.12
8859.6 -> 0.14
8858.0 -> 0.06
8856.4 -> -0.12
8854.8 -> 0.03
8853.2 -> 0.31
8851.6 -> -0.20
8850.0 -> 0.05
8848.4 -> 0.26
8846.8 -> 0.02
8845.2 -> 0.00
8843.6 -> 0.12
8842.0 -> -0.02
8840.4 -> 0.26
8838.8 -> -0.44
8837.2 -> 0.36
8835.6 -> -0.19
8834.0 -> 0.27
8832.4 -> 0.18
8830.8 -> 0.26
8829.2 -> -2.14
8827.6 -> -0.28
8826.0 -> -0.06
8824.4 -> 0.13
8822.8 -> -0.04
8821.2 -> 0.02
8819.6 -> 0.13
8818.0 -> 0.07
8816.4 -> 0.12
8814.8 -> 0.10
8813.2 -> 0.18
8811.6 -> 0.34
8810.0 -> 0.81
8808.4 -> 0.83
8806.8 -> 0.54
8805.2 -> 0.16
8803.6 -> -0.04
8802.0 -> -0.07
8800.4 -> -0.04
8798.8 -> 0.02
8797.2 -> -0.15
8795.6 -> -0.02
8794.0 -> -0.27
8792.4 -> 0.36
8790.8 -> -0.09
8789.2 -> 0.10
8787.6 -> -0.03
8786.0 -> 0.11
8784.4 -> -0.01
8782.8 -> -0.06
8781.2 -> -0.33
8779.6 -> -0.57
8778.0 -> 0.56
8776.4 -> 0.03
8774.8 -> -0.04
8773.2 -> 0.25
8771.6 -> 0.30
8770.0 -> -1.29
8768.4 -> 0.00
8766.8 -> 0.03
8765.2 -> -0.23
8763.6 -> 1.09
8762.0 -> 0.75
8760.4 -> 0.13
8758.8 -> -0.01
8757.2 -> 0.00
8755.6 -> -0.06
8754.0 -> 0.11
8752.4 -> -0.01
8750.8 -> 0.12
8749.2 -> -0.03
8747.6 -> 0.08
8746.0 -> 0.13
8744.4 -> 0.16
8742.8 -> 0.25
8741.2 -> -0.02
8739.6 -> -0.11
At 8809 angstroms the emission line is H-beta 4861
